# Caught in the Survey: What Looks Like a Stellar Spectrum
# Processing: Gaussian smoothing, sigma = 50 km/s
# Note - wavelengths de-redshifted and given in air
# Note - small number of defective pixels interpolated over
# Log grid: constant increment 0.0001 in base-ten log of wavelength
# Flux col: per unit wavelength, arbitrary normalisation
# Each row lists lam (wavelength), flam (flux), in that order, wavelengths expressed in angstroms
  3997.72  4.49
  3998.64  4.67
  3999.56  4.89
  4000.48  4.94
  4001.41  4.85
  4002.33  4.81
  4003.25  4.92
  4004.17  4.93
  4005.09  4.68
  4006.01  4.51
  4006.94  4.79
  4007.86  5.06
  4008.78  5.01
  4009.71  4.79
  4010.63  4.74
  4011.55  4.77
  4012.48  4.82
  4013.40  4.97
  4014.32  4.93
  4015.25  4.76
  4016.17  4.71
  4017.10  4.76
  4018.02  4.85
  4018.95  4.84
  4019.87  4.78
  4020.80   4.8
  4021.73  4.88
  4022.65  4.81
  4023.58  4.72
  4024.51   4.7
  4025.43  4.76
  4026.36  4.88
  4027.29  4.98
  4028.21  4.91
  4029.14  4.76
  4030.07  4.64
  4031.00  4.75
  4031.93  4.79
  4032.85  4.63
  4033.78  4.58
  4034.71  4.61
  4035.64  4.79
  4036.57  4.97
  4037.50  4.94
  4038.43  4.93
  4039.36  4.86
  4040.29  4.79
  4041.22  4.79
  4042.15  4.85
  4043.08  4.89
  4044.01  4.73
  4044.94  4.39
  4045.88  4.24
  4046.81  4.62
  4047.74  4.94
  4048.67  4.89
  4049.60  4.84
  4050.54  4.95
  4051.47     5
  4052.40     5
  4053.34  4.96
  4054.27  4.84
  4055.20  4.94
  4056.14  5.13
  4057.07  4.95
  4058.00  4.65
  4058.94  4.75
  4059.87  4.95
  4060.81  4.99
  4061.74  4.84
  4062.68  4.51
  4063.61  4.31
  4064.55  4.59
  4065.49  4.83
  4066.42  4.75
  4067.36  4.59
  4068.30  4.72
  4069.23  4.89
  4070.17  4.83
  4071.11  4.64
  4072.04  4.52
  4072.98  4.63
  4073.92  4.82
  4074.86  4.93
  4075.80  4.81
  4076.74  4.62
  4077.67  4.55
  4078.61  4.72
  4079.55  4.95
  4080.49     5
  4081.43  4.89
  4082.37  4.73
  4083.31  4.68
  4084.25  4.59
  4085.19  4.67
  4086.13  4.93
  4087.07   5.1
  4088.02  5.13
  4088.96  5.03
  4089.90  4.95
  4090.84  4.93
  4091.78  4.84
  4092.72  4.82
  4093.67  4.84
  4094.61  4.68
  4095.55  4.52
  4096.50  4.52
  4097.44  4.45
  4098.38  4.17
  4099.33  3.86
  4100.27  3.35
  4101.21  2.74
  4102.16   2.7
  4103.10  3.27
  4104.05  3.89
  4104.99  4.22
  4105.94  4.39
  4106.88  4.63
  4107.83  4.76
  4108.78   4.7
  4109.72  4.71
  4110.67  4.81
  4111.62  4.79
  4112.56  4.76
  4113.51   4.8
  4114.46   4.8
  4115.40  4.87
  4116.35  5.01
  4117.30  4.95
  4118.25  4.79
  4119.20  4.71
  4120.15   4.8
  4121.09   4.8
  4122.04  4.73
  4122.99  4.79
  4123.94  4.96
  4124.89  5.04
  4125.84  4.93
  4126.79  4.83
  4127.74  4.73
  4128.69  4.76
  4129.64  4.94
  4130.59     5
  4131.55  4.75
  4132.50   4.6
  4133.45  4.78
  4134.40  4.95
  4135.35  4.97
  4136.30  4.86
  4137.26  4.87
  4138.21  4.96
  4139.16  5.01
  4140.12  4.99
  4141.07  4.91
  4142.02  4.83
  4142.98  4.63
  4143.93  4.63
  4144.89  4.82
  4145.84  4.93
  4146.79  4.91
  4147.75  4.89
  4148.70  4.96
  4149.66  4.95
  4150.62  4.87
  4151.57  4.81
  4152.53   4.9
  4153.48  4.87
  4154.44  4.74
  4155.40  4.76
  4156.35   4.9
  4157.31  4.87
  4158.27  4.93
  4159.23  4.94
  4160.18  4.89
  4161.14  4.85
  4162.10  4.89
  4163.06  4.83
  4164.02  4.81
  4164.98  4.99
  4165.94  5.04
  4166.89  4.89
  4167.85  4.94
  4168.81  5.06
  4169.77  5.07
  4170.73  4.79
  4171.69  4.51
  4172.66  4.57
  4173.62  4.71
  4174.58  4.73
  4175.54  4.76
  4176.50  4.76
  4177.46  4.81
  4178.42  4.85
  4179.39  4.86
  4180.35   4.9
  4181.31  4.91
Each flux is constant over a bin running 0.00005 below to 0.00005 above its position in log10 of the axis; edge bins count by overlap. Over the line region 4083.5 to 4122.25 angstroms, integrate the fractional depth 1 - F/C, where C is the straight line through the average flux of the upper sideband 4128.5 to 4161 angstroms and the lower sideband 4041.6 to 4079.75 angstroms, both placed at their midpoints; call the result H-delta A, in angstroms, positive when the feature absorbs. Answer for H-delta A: 2.3 angstroms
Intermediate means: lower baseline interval 4.77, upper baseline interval 4.86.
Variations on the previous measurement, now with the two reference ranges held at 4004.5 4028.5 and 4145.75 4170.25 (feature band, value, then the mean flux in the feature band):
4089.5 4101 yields 1.0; 4.45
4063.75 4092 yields 0.4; 4.79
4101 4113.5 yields 1.6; 4.23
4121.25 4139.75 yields 0.1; 4.86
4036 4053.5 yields 0.1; 4.82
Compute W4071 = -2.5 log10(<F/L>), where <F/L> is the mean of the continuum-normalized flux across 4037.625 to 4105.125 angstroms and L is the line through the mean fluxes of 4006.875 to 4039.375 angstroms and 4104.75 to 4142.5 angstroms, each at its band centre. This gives 0.038 mag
